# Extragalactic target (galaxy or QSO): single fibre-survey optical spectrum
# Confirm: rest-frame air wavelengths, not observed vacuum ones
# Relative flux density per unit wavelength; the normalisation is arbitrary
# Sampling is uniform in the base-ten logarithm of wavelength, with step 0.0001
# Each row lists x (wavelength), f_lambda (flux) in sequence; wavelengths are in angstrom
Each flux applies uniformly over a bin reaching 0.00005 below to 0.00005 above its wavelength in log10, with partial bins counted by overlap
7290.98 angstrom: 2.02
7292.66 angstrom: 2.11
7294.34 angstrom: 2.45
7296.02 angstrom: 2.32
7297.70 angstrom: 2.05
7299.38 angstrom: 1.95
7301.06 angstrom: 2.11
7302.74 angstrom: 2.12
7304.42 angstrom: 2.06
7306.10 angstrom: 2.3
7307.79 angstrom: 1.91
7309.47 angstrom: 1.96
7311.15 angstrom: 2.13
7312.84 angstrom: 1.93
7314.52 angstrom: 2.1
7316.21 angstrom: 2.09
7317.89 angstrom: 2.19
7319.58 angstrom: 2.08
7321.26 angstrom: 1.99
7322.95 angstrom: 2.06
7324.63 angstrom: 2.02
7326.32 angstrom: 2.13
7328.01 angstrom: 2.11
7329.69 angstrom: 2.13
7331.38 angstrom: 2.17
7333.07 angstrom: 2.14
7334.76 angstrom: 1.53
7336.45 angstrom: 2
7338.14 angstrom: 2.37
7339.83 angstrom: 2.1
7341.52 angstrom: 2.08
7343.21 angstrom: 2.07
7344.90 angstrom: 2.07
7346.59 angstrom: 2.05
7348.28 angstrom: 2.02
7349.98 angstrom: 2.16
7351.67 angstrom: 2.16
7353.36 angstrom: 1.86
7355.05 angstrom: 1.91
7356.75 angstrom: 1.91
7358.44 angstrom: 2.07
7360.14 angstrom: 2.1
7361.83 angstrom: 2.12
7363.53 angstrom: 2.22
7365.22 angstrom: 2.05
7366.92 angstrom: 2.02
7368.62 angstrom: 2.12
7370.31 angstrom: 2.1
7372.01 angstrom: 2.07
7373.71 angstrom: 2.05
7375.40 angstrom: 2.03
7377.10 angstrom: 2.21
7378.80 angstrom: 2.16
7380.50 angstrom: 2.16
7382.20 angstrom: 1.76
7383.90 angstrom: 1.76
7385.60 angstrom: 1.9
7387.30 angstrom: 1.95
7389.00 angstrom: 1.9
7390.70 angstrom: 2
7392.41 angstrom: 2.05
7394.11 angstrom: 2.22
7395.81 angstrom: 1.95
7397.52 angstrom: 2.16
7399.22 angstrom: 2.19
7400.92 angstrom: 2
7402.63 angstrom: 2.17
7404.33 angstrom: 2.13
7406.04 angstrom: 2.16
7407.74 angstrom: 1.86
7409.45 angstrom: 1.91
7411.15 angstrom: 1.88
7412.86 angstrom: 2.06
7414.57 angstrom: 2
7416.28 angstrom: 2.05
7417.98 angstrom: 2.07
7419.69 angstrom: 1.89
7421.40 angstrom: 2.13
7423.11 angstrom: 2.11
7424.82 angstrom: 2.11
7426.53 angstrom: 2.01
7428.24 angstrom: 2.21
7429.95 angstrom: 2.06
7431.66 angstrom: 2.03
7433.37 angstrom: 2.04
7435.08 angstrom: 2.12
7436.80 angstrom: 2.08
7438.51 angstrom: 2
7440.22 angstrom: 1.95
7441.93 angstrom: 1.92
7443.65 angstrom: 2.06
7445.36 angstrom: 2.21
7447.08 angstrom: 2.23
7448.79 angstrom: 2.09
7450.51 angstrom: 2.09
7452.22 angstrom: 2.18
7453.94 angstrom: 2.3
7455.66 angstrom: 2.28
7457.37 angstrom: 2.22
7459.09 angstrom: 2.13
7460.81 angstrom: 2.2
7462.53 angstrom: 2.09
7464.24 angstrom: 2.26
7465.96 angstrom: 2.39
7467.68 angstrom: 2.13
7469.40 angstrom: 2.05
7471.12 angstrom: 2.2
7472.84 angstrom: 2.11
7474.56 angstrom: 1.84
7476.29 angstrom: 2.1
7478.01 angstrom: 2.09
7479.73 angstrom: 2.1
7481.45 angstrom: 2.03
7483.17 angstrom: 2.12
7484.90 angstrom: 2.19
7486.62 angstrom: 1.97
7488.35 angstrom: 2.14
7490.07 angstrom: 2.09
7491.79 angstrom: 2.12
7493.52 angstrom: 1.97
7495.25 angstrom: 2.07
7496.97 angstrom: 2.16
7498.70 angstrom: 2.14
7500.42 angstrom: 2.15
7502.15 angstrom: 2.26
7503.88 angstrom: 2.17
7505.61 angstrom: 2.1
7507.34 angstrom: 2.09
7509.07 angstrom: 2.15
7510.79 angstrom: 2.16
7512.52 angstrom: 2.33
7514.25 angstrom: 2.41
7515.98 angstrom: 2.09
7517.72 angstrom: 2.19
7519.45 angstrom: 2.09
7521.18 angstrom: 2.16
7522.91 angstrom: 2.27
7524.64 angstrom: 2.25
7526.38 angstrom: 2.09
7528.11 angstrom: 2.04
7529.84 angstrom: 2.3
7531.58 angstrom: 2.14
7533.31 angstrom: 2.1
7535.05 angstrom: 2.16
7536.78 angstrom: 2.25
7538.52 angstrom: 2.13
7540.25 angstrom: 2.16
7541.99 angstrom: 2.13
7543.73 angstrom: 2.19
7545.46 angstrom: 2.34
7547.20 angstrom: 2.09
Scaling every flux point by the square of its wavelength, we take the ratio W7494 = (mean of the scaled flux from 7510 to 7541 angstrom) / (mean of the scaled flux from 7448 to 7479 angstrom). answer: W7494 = 1.03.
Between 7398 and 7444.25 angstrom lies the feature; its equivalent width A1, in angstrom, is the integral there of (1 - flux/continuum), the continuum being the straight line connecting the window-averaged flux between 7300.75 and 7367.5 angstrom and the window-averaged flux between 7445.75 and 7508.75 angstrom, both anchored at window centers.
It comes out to 1.4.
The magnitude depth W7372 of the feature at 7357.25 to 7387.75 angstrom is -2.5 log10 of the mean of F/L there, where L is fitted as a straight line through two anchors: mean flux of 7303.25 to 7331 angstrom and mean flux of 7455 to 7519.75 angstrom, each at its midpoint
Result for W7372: 0.026 mag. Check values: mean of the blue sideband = 2.08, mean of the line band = 2.05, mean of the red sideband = 2.14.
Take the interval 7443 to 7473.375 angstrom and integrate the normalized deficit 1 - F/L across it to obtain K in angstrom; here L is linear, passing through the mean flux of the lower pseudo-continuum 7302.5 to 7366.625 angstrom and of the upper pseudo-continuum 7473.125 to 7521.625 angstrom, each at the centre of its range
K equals -1.0 angstrom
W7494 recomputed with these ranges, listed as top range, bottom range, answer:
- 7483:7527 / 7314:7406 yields 1.09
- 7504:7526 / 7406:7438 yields 1.10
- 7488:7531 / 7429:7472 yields 1.03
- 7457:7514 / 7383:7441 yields 1.07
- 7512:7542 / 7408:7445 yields 1.10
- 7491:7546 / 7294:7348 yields 1.10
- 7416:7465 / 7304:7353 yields 1.05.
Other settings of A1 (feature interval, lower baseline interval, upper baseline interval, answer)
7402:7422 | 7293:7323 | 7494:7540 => 1.1 angstrom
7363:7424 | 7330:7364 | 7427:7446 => 0.5 angstrom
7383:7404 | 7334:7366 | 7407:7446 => 0.2 angstrom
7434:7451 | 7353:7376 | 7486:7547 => 0.3 angstrom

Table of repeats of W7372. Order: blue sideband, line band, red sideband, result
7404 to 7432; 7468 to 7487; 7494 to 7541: 0.02 mag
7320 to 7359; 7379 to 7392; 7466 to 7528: 0.08 mag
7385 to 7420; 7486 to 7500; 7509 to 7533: 0.03 mag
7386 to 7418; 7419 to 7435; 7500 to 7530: 0.00 mag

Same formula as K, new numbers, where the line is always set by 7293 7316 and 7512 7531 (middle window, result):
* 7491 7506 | 0.41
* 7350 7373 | 0.78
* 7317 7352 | 0.70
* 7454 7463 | -0.11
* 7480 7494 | 0.64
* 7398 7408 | 0.22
